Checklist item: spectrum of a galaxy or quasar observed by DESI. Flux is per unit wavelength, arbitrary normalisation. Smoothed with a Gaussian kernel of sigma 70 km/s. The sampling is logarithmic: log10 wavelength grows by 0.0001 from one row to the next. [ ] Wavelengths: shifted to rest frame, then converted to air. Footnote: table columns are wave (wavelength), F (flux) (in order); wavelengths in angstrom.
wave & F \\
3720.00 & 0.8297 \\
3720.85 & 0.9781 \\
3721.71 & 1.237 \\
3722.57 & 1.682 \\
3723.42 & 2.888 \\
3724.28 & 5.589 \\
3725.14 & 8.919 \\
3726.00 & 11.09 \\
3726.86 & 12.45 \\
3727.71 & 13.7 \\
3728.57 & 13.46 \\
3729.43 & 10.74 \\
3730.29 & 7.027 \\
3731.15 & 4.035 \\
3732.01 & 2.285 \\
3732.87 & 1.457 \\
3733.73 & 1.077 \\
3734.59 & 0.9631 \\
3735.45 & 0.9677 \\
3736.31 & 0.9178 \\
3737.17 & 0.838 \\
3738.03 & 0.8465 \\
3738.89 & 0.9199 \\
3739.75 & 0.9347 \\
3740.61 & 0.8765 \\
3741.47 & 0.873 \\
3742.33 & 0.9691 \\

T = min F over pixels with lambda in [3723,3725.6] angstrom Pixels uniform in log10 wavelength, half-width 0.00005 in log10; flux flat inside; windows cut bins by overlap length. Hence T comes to 2.888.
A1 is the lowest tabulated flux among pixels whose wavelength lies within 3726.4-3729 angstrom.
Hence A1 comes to 12.45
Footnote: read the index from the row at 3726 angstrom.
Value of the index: 11.09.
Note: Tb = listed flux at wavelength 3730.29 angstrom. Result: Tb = 7.027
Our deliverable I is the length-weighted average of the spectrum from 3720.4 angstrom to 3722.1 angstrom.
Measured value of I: 1.1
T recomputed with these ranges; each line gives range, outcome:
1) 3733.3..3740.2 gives 0.838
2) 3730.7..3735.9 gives 0.9631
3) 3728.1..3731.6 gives 4.035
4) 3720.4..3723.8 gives 0.9781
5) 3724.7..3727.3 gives 8.919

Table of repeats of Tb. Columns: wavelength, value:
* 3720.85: 0.9781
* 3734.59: 0.9631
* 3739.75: 0.9347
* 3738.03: 0.8465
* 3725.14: 8.919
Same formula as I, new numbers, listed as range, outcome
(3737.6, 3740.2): 0.901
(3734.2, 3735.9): 0.965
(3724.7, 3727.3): 10.8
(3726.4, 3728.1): 13.1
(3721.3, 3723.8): 1.93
